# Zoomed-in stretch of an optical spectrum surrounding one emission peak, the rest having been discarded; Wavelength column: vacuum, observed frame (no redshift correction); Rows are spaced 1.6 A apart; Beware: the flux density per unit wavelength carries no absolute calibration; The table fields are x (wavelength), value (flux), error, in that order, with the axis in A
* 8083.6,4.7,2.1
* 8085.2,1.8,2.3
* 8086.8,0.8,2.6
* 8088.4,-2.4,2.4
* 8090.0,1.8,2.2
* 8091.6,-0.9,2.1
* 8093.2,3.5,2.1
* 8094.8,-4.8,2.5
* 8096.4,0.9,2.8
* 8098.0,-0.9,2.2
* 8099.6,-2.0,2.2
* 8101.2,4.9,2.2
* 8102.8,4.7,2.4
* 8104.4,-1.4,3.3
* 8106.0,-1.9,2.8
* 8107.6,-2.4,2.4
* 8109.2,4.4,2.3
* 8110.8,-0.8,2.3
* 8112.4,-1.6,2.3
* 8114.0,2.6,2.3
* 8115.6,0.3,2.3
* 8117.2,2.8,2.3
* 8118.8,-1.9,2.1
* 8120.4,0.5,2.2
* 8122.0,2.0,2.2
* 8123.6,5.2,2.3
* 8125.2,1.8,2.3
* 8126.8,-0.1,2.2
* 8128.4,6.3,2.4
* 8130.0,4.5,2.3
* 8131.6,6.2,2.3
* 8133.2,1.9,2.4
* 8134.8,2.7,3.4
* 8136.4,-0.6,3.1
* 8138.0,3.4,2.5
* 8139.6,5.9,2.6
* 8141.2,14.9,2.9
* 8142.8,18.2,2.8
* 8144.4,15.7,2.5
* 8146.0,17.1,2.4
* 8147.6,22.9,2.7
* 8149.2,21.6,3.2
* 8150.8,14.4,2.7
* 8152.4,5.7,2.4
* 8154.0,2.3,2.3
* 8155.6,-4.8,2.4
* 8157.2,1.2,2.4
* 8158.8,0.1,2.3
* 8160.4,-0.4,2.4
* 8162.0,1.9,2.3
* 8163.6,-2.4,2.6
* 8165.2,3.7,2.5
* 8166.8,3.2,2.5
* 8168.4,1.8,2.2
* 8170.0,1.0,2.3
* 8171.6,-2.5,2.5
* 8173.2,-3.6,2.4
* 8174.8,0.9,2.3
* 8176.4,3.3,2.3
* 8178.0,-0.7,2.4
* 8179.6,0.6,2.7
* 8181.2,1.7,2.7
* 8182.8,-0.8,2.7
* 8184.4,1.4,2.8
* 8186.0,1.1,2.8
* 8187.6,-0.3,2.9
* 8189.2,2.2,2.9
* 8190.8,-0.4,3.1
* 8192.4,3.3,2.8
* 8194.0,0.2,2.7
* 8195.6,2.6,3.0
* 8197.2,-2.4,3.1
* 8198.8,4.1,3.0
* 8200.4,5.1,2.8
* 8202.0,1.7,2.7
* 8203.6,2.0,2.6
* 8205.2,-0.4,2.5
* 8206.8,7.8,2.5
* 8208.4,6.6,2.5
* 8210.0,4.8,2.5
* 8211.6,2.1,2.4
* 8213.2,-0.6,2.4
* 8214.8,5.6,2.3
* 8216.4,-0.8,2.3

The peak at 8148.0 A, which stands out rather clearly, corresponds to [O II]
